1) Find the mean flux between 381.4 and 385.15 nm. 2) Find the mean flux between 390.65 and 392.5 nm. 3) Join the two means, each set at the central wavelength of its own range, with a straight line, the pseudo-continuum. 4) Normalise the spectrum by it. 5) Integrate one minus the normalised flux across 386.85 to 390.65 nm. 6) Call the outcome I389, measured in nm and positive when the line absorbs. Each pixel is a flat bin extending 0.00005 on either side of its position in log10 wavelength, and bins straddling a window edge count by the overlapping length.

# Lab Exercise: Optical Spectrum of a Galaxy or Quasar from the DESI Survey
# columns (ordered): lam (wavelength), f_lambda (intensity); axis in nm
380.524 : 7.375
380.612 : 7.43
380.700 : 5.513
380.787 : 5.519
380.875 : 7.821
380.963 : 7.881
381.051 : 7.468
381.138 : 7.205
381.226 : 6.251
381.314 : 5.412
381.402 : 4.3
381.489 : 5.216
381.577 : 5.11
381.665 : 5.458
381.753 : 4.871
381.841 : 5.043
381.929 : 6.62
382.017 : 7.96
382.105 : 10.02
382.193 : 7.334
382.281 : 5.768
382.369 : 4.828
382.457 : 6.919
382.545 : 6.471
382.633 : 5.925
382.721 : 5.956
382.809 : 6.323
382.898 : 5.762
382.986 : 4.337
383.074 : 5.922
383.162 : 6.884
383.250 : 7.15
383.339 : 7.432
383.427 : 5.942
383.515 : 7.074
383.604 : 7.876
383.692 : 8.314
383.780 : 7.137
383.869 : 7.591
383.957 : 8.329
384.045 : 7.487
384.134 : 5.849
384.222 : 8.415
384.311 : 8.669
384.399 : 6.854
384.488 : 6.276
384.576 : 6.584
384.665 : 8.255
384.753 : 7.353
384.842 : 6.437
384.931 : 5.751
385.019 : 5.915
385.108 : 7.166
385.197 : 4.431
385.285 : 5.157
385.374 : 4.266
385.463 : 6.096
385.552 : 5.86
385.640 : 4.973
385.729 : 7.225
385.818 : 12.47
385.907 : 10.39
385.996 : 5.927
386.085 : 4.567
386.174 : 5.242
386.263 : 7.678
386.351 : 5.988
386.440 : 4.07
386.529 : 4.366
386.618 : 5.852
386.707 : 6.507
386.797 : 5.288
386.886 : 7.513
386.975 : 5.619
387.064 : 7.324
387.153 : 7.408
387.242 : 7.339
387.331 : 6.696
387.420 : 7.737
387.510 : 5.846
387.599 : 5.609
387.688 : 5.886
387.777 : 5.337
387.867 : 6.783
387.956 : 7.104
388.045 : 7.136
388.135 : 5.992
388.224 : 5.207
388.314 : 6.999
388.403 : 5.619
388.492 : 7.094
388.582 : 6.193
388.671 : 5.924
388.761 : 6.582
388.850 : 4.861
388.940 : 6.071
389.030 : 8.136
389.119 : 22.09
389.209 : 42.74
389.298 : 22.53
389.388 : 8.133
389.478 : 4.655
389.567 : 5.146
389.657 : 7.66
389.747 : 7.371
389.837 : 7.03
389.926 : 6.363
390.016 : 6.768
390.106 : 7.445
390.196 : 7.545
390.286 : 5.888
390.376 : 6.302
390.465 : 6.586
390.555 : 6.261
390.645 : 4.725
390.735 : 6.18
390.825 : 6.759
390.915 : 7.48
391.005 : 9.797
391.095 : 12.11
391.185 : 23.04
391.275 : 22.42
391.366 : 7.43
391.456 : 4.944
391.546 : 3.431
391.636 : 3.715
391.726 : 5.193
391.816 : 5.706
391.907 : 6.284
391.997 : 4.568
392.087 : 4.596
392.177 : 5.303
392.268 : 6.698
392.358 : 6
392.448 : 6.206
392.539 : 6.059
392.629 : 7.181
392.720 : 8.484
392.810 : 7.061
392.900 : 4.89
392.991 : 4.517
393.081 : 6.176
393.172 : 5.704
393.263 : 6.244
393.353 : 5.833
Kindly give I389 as -0.35 nm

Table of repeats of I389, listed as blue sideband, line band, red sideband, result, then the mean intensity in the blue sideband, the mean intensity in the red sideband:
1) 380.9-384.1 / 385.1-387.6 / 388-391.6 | 0.48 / 6.55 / 9.1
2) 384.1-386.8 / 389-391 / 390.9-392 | -0.32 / 6.47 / 9.13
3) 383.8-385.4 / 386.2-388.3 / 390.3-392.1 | 0.27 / 6.74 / 7.9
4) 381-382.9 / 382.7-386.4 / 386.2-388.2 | -0.29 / 6.21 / 6.3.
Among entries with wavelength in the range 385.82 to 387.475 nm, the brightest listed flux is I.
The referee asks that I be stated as 10.39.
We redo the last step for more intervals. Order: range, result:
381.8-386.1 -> 12.47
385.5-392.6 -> 42.74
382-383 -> 10.02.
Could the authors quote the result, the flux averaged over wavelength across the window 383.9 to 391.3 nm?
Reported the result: 7.81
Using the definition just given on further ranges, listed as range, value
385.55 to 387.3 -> 6.6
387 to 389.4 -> 9.04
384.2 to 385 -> 7.1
